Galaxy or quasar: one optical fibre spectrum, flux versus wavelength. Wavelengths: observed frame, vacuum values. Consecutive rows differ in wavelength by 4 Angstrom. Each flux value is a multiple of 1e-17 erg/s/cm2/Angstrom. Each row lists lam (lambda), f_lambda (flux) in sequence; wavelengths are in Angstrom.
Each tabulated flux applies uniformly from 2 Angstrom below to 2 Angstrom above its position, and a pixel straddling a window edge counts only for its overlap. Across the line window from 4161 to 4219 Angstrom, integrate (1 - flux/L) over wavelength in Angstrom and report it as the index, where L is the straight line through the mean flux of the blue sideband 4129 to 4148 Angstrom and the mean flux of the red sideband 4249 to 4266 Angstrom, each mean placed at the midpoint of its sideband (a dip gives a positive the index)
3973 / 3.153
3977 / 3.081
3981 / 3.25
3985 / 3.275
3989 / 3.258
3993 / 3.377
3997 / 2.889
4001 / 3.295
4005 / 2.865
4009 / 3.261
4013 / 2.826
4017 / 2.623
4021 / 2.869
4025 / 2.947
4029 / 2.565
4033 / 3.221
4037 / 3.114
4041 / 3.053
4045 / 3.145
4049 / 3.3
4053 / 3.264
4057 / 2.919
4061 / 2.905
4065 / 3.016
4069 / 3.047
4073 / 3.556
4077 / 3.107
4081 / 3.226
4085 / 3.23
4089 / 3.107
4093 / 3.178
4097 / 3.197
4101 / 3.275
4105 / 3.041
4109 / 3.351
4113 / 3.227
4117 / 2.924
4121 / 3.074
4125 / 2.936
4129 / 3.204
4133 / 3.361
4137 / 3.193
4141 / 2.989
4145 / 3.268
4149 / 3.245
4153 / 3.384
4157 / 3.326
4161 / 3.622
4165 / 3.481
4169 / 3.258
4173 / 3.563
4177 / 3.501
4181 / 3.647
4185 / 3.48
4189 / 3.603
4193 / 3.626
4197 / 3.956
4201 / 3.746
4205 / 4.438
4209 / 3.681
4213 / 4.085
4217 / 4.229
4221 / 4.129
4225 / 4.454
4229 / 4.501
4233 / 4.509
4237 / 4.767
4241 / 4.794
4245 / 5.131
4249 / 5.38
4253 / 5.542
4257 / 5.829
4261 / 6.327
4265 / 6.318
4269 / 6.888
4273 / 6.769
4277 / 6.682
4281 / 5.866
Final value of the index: 8.44 Angstrom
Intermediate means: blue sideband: 3.21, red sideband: 5.91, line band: 3.73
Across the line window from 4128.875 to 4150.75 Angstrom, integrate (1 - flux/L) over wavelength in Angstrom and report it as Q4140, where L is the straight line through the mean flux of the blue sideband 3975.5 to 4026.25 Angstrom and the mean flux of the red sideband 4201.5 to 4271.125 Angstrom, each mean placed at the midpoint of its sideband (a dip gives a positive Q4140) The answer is 5.1 Angstrom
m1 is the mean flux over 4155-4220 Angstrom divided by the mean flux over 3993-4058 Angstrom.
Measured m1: 1.2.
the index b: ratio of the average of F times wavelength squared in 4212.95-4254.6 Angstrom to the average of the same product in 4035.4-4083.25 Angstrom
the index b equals 1.63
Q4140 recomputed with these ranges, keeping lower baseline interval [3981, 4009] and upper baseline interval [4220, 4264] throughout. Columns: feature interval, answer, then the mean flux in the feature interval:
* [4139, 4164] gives 6.1 Angstrom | 3.31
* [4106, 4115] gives 1.8 Angstrom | 3.26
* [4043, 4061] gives 2.4 Angstrom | 3.13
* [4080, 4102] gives 4.0 Angstrom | 3.2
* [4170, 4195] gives 5.8 Angstrom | 3.56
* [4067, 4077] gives 1.3 Angstrom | 3.26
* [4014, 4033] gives 3.3 Angstrom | 2.8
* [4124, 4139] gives 3.7 Angstrom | 3.19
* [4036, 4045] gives 1.1 Angstrom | 3.09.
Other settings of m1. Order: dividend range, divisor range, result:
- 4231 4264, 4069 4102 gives 1.65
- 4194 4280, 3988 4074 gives 1.65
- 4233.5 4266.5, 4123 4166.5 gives 1.67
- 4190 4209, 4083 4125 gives 1.24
